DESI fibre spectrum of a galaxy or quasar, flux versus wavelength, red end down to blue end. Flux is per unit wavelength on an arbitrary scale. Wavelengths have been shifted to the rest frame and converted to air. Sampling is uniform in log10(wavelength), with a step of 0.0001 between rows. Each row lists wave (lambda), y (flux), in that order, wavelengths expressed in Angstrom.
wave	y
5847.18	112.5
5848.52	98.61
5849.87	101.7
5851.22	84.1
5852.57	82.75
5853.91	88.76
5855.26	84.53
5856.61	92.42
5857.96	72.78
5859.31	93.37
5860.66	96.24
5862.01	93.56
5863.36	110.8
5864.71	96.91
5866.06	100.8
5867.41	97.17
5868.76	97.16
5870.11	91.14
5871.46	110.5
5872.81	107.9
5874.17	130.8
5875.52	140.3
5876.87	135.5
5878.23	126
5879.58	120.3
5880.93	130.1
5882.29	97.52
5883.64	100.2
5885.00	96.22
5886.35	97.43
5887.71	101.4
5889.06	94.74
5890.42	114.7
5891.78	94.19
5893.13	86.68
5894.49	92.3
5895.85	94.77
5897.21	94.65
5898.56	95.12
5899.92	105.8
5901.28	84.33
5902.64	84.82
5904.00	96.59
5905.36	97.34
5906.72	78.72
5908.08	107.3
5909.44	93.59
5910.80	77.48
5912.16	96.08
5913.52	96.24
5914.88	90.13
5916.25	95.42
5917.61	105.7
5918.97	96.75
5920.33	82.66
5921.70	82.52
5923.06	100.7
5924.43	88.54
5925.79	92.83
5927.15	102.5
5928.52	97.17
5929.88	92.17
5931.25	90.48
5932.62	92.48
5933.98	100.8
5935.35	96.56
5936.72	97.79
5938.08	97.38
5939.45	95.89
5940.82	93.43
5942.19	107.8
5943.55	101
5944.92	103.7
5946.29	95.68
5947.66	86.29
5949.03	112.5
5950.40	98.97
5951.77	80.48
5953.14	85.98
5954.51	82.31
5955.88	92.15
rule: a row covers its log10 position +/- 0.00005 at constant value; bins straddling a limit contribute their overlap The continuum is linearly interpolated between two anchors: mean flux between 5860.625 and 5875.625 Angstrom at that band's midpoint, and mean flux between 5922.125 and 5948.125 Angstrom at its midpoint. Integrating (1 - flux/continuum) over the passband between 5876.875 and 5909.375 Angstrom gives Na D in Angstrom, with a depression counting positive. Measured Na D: 0.6 Angstrom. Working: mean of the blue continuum 105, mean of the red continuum 96.4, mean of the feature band 100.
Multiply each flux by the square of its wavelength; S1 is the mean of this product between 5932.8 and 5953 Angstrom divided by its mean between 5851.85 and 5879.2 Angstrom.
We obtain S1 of 0.97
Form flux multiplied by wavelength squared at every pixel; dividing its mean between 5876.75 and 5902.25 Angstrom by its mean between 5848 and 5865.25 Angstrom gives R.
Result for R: 1.13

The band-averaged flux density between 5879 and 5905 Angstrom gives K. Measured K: 98.9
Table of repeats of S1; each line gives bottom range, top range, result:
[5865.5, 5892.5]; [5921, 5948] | 0.89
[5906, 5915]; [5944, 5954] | 1.05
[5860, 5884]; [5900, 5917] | 0.84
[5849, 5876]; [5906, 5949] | 0.99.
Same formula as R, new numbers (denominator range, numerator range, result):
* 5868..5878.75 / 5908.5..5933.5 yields 0.81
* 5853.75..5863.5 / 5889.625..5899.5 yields 1.08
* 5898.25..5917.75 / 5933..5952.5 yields 1.06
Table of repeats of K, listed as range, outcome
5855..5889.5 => 105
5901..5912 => 90.5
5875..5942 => 98.4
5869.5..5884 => 118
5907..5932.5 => 93.5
